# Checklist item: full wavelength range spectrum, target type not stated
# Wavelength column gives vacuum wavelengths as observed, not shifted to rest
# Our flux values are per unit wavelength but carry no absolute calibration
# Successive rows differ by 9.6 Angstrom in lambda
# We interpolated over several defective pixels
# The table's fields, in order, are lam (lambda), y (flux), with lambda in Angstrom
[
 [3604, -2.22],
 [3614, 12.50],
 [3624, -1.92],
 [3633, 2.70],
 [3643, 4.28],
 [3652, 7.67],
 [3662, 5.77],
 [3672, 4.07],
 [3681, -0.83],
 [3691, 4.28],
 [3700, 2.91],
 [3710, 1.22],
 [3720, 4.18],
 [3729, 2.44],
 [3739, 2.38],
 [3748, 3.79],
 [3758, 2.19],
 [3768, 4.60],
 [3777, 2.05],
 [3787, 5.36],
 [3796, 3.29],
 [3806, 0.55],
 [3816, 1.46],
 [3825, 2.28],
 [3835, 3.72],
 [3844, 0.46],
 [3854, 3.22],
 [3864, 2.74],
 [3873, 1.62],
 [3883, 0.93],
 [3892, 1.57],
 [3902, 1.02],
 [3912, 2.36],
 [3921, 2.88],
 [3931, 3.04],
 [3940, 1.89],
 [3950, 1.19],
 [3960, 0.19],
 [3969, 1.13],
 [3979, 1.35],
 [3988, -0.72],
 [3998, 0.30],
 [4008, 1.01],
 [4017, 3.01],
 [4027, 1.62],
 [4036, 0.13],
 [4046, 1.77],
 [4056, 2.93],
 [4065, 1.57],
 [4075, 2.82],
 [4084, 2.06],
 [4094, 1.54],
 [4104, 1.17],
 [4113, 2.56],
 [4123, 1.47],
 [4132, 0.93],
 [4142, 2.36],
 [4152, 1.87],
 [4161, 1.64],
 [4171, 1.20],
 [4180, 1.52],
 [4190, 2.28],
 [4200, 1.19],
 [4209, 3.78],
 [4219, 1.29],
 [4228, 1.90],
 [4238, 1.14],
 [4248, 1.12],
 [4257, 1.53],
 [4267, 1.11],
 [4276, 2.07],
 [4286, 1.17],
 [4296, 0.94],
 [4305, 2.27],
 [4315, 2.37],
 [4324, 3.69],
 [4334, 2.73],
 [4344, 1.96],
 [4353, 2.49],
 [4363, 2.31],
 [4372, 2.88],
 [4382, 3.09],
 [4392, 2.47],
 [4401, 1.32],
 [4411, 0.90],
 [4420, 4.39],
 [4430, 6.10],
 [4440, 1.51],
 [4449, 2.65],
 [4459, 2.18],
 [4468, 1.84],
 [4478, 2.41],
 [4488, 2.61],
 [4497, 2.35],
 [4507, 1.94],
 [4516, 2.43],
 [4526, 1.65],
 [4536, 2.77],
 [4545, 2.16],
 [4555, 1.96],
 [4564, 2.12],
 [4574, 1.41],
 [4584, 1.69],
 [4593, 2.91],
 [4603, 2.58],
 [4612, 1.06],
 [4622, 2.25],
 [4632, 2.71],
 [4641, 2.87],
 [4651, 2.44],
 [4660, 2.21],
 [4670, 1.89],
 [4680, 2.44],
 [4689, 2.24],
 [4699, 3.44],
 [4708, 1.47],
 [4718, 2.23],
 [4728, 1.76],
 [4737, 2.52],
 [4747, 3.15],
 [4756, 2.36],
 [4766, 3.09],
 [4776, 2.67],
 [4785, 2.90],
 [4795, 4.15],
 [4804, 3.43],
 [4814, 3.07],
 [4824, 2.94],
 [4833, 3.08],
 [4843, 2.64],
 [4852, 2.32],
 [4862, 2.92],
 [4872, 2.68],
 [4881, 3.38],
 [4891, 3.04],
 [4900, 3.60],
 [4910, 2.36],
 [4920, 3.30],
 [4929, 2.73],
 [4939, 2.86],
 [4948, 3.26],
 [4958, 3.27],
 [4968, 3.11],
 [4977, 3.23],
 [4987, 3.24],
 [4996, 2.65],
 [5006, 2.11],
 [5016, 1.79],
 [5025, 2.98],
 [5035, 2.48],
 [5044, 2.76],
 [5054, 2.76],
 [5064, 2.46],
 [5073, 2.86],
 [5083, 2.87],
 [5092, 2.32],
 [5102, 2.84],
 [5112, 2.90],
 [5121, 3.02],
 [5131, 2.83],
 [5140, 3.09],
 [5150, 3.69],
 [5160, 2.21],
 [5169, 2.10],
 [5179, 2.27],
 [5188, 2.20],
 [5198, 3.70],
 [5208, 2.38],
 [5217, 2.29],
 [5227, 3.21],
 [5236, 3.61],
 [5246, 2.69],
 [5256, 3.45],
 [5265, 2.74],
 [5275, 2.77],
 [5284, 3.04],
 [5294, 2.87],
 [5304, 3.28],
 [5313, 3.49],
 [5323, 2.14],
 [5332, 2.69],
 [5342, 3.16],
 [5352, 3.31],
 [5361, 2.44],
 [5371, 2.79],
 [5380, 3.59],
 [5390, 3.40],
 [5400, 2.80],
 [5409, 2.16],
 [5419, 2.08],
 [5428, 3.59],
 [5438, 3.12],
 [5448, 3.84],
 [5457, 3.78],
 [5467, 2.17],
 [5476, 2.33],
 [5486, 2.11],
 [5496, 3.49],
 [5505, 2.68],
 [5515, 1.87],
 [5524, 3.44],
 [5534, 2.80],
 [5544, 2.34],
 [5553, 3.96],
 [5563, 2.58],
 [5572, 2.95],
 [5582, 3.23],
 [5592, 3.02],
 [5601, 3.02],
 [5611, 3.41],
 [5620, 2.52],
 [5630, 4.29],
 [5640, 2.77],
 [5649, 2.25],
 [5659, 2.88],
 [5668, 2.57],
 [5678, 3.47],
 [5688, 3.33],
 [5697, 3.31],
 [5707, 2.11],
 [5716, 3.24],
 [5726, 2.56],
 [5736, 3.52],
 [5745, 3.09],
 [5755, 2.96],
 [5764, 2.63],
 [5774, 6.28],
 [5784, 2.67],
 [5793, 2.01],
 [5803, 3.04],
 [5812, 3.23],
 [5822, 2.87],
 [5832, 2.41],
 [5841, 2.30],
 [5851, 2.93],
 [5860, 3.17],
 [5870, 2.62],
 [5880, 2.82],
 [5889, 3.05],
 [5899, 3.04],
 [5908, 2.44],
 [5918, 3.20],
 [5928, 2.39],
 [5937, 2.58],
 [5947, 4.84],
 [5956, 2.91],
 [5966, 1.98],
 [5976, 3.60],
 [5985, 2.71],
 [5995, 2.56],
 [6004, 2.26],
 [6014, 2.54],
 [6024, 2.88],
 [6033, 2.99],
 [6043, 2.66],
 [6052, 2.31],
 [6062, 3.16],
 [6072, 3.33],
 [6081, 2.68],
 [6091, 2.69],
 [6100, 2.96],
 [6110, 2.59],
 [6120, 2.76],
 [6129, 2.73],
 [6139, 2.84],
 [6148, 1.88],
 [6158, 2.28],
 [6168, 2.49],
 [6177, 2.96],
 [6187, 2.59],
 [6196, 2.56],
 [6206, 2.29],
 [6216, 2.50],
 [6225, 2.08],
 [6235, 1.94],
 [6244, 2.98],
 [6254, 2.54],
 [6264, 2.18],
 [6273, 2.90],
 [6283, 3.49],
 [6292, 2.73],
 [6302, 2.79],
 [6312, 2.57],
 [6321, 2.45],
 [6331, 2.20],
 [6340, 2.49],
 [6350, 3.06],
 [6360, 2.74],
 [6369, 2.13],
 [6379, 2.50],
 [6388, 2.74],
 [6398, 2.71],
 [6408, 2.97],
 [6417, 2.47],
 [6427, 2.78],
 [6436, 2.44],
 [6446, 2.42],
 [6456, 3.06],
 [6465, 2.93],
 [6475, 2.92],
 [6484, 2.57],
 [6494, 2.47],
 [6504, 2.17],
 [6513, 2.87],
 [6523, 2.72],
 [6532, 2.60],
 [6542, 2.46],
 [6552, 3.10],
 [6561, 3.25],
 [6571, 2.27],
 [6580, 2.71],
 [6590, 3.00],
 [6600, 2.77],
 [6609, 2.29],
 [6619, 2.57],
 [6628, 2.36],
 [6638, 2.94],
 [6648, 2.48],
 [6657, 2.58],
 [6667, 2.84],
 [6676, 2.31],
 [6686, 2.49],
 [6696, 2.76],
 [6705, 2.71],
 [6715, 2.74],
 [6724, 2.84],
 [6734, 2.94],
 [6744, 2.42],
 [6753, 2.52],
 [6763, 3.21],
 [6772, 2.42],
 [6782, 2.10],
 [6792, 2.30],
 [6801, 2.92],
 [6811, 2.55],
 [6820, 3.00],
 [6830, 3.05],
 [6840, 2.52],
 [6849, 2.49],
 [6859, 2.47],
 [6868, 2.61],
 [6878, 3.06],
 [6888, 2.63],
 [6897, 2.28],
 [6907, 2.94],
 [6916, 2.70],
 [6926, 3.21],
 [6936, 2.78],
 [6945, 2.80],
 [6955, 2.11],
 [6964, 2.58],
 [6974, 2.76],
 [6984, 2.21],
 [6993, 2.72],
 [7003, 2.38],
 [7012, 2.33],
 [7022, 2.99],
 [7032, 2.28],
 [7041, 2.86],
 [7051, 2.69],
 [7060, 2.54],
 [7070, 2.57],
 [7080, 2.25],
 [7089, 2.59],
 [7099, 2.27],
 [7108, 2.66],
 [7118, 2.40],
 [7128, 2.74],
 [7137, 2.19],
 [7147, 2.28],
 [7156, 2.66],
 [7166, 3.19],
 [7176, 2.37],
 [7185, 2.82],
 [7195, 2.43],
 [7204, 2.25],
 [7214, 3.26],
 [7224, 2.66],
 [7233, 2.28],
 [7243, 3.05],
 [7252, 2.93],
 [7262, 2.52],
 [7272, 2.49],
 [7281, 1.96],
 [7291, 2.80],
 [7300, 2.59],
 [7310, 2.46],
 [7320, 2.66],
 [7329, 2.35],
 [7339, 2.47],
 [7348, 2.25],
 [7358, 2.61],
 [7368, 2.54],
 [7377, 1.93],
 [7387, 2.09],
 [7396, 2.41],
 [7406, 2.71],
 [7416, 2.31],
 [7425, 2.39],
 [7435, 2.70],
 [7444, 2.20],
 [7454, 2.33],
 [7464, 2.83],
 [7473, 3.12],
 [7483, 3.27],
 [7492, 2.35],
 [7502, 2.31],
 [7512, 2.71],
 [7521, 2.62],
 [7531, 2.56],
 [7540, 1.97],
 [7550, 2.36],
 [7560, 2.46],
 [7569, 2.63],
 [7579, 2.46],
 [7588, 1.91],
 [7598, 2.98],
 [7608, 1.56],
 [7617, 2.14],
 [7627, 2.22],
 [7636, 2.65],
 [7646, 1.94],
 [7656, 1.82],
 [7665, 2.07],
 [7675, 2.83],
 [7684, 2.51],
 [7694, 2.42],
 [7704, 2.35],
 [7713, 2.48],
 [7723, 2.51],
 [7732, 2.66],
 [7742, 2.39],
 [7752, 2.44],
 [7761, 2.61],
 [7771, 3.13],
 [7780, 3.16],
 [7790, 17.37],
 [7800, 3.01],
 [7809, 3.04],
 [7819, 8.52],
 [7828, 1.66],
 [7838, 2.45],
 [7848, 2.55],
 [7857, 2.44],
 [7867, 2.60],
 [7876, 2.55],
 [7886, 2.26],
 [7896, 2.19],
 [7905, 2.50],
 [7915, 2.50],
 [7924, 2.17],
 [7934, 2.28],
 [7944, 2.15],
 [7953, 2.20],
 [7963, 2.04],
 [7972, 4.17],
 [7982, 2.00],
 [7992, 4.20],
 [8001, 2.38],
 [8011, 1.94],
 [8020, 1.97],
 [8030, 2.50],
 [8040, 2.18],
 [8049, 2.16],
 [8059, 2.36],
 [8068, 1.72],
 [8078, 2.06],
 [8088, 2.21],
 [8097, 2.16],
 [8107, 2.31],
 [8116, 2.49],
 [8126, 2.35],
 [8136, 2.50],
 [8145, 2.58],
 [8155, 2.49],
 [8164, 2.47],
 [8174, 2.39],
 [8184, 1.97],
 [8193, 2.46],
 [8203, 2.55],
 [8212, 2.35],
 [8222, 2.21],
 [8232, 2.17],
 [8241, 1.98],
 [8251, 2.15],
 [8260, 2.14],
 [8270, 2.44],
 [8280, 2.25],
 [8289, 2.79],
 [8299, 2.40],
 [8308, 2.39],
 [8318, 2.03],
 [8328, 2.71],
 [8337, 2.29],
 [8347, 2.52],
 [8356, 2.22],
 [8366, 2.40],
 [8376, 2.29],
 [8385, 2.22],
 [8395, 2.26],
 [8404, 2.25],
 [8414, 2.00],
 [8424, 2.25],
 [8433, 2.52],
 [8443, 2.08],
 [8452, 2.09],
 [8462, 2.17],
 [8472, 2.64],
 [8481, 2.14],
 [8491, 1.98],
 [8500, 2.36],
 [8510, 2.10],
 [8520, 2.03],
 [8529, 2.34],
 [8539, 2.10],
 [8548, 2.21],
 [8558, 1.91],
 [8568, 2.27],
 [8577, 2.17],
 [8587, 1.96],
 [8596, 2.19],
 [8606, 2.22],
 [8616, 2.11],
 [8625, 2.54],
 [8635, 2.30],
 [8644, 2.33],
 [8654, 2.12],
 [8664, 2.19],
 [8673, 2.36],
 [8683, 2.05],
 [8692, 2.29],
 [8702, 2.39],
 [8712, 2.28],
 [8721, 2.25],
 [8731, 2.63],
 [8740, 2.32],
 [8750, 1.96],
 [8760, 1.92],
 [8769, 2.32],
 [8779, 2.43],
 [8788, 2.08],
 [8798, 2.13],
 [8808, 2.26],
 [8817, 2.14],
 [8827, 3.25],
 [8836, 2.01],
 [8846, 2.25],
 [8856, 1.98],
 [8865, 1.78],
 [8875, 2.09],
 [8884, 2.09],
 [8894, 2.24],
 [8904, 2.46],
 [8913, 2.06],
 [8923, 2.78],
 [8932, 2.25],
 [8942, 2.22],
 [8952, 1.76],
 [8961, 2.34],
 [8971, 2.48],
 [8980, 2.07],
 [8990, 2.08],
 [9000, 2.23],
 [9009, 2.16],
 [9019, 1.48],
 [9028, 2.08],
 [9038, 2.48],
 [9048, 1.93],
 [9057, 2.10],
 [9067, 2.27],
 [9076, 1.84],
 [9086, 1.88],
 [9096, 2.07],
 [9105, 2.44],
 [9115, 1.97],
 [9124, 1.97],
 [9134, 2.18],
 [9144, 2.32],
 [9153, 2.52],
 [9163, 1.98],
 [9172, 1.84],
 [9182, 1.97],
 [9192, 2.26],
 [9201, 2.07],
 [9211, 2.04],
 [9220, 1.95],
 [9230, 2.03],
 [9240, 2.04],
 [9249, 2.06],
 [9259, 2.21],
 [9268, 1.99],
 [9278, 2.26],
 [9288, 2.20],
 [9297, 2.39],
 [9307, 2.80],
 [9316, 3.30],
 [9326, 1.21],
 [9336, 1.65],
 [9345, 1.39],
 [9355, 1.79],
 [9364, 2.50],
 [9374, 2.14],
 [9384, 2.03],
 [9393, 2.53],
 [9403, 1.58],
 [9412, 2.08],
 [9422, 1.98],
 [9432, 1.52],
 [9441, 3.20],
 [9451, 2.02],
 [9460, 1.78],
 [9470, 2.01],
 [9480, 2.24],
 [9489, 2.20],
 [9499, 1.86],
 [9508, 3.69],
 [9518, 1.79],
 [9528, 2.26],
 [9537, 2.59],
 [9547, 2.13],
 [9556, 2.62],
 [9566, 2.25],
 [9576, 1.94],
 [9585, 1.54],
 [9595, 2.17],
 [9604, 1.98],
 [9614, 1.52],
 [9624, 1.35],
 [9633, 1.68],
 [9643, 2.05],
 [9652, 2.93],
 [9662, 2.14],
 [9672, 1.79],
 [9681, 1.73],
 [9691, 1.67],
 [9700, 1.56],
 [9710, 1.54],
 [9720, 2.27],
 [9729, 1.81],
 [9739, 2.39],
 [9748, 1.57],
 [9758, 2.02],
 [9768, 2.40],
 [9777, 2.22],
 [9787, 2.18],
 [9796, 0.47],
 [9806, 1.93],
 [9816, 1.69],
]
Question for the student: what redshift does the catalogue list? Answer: 0.187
